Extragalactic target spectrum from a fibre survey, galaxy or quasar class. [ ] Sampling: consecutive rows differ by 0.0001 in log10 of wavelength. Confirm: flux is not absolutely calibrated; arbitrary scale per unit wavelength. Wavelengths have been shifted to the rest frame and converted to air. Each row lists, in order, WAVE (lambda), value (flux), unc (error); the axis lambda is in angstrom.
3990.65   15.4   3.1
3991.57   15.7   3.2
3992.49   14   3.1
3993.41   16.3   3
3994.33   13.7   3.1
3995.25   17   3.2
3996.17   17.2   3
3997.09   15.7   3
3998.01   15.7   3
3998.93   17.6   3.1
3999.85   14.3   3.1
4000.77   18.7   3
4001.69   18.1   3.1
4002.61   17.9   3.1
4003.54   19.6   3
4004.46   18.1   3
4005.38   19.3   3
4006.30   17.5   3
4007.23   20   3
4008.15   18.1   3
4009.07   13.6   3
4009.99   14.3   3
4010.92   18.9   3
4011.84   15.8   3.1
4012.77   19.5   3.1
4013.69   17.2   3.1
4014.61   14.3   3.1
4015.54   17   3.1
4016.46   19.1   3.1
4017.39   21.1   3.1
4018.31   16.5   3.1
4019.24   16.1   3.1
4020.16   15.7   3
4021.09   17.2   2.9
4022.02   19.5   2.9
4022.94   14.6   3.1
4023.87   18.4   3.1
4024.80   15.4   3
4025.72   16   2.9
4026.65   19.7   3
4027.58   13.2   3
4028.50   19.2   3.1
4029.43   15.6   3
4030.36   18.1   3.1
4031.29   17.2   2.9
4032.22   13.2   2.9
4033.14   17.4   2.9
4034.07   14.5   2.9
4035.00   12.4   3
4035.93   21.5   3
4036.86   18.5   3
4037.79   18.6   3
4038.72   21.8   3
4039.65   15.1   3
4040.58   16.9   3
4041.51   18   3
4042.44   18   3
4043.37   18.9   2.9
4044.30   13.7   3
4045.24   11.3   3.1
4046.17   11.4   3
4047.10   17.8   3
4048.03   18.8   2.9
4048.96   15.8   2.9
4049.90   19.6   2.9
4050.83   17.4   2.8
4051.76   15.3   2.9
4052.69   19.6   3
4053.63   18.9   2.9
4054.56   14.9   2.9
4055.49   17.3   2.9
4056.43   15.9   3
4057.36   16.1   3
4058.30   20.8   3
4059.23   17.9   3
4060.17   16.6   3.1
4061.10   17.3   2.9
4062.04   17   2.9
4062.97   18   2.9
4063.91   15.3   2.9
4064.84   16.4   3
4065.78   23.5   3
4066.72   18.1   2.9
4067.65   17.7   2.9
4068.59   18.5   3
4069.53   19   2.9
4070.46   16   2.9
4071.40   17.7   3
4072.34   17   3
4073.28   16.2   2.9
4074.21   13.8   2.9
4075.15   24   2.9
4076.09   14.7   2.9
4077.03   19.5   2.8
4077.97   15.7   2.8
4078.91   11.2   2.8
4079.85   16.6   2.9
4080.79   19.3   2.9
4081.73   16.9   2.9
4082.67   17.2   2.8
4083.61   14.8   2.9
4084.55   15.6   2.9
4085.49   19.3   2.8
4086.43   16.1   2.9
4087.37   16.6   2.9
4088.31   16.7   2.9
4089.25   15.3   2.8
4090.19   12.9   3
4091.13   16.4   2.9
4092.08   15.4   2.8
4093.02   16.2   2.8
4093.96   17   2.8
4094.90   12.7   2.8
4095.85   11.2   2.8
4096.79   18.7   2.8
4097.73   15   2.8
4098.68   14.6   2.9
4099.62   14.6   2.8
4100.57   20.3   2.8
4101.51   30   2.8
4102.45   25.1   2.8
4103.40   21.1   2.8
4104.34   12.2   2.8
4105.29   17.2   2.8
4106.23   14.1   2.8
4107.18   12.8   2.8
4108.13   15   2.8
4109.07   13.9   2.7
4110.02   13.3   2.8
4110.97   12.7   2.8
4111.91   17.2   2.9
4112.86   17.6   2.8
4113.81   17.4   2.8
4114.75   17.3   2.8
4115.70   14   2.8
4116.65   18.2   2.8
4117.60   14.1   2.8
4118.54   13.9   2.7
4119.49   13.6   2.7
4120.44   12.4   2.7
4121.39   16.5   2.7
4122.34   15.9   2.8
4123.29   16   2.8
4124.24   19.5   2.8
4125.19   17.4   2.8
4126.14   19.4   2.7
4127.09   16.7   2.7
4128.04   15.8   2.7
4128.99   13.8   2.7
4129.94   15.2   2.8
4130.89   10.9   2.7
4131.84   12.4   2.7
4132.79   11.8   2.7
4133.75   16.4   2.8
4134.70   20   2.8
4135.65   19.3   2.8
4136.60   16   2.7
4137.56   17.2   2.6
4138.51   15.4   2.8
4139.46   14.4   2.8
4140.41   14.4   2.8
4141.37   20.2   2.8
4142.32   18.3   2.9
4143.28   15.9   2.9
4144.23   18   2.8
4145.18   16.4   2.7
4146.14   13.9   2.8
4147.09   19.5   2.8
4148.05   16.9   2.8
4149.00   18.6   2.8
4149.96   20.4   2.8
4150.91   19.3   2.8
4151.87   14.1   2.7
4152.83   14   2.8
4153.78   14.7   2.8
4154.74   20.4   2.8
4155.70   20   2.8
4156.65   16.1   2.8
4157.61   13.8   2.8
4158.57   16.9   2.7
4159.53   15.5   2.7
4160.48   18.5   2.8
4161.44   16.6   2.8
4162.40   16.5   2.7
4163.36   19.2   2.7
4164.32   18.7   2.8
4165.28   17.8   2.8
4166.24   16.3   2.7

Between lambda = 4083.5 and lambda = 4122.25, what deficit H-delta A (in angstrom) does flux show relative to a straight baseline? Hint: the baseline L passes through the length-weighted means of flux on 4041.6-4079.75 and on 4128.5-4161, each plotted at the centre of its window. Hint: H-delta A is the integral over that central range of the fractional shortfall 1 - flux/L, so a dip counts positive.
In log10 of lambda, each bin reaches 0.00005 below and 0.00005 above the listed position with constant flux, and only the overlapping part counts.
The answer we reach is 1.5 angstrom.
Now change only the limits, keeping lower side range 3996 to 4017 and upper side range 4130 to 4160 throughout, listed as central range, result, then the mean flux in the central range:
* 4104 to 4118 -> 1.26 angstrom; 15.2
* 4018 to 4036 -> 0.75 angstrom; 16.5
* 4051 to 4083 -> -0.79 angstrom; 17.3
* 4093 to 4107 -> -0.45 angstrom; 17.3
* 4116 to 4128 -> 0.37 angstrom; 16.1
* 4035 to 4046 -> 0.00 angstrom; 17.1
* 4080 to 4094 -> 0.38 angstrom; 16.4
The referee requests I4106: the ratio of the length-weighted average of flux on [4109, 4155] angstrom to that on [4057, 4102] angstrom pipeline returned 0.95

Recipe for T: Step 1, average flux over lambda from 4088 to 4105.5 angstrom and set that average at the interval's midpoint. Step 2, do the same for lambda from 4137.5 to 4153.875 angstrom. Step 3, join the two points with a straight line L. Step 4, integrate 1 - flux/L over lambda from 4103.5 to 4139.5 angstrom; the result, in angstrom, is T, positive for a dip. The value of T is 2.9 angstrom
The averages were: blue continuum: 17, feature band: 15.5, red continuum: 16.8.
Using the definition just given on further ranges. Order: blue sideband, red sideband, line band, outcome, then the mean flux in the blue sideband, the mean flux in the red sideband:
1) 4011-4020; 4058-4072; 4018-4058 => 2.0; 17.4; 17.9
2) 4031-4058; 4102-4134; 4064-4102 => -1.9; 16.8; 15.6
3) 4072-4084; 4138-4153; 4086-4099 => 1.1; 16.7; 16.9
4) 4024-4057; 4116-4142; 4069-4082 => -0.5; 16.8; 15.8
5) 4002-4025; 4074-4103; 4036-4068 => -0.4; 17.4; 16.9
